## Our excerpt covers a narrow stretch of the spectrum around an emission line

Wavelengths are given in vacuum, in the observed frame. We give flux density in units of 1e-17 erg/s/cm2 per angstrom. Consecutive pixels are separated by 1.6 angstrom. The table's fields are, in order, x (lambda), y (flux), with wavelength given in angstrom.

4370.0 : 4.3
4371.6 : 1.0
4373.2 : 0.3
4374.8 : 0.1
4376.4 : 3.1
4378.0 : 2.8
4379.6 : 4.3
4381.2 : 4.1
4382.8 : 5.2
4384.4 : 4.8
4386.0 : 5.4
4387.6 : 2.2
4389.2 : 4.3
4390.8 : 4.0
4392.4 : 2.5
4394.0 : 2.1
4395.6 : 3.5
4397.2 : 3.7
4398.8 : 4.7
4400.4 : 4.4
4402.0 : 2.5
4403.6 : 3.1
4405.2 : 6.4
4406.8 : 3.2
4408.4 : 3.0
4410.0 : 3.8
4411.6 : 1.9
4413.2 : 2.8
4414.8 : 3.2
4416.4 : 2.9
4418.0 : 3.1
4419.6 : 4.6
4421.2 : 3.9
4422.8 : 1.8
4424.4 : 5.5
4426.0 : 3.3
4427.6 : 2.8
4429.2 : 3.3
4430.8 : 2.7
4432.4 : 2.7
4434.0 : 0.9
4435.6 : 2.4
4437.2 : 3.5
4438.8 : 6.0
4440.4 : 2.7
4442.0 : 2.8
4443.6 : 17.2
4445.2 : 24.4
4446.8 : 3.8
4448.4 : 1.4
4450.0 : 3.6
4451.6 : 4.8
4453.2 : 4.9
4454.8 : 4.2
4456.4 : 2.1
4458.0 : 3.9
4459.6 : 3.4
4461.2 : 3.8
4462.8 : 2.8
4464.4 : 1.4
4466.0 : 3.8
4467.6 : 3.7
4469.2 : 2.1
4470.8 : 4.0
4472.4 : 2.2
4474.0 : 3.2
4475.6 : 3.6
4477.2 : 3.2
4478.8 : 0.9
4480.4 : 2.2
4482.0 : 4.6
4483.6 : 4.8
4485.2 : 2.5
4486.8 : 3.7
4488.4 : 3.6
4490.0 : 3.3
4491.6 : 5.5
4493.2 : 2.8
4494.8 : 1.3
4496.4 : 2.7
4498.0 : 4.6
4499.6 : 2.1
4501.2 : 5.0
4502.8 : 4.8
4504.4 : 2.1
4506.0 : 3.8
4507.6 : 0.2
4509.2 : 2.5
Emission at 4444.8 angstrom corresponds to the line H-gamma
